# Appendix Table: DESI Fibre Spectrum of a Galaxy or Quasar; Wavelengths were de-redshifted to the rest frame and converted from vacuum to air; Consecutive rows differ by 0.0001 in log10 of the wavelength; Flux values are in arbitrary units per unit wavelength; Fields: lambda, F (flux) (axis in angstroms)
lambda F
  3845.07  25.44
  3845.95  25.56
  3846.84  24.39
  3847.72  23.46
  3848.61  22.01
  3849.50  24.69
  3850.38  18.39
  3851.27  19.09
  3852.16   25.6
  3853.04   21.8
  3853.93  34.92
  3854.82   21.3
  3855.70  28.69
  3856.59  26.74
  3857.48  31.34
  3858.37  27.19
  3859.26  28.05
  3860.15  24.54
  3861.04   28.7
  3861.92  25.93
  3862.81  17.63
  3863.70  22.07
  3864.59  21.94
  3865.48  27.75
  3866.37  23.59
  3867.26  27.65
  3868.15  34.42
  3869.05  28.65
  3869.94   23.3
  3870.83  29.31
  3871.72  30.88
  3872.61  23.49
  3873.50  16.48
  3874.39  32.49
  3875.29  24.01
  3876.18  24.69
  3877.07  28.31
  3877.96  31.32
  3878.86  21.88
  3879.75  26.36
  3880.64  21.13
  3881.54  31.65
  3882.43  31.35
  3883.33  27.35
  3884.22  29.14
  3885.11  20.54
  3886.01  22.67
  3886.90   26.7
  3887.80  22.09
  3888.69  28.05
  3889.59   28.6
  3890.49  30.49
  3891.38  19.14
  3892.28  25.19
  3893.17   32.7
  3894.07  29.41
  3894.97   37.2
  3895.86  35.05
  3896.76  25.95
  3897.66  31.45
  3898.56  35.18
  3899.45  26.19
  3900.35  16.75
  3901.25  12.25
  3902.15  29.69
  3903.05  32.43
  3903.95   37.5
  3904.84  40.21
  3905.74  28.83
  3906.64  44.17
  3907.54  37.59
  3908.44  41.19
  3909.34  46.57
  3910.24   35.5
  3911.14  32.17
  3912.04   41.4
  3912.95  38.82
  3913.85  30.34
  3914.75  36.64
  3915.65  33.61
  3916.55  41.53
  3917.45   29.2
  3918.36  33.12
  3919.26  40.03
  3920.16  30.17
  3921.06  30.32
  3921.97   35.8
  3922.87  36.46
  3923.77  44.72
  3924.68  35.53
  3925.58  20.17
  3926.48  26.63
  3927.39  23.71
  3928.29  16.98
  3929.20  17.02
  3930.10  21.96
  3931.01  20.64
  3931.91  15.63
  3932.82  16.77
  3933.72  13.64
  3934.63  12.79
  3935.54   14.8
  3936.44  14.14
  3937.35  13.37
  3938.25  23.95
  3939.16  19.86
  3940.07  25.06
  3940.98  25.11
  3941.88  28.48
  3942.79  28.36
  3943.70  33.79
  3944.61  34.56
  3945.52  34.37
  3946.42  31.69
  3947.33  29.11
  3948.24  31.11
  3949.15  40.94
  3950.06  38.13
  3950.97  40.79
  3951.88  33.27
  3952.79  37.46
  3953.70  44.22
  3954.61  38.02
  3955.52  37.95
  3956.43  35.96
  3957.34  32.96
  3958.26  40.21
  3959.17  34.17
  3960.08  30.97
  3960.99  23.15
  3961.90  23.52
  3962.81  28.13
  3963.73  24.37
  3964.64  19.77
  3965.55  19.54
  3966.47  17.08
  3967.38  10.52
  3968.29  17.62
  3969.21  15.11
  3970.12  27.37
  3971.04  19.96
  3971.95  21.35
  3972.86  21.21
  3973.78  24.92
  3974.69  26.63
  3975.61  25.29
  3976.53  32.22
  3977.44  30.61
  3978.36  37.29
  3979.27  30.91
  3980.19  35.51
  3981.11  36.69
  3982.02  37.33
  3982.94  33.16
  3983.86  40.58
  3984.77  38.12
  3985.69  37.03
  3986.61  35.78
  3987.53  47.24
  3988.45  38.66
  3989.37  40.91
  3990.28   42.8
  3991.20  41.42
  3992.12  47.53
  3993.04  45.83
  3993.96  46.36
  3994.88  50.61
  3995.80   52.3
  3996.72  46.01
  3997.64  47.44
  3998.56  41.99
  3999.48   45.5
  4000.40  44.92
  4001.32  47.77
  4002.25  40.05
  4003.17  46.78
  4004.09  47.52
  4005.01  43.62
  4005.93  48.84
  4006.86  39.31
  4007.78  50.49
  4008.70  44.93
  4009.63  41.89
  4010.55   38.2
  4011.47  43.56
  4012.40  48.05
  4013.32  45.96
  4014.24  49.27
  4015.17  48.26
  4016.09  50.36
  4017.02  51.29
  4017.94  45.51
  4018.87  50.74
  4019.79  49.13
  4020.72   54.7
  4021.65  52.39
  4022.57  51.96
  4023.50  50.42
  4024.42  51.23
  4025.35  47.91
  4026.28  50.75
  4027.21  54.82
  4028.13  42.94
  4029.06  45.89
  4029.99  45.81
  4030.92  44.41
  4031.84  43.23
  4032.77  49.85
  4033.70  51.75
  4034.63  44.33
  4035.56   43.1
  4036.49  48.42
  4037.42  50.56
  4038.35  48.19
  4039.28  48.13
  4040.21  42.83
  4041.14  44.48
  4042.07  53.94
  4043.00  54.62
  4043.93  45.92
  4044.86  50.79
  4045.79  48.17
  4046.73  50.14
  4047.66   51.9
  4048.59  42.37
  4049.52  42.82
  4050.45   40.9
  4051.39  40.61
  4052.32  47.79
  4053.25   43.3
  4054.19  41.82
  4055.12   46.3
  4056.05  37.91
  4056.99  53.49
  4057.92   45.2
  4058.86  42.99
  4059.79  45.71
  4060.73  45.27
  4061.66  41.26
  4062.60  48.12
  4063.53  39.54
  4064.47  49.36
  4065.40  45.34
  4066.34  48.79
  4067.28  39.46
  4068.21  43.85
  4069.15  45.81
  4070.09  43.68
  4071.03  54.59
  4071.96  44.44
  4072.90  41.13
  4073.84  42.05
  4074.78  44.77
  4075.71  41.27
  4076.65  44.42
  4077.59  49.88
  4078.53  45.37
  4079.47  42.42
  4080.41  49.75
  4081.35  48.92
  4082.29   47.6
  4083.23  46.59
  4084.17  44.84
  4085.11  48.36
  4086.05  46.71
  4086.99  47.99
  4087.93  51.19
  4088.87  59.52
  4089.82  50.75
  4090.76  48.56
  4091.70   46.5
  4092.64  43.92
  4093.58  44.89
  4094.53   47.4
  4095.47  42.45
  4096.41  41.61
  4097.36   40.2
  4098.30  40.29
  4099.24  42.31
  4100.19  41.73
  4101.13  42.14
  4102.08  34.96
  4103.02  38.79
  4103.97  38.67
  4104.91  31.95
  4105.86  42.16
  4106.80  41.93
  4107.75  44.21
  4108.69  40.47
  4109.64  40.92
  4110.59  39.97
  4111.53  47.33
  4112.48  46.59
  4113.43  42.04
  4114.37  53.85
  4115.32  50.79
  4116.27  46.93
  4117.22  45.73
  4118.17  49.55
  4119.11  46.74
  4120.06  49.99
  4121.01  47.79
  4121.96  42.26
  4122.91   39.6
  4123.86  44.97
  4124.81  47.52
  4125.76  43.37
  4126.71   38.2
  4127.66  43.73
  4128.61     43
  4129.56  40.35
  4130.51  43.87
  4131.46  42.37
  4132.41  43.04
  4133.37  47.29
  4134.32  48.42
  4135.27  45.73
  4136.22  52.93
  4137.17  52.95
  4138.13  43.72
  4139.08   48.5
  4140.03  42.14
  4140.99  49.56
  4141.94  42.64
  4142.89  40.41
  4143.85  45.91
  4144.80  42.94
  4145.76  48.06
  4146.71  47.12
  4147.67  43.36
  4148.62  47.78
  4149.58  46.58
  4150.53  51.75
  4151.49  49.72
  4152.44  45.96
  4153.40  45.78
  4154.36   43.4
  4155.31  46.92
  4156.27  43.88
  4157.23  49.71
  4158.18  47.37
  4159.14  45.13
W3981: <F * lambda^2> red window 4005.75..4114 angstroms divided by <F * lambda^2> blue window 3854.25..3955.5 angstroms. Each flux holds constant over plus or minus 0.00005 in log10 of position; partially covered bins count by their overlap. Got 1.7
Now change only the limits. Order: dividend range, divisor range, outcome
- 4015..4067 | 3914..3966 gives 1.72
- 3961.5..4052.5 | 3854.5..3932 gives 1.52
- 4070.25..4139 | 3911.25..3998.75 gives 1.55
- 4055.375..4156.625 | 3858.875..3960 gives 1.71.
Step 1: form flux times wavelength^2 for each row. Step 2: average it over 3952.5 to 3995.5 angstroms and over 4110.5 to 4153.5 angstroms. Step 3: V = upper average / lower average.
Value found 1.53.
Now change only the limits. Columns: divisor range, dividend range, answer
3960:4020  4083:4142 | 1.27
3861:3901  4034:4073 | 1.88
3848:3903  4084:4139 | 1.92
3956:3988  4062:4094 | 1.69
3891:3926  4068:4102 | 1.50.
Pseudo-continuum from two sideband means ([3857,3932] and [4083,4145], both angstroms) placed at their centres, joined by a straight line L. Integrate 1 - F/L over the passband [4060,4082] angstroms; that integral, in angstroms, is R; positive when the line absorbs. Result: -1.9 angstroms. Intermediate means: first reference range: 29.1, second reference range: 44.8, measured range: 45.2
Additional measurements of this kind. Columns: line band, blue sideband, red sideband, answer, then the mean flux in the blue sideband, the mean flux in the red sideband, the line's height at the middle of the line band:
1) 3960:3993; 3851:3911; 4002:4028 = 9.52 angstroms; 28.1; 47.8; 42.1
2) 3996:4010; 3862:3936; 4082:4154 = -3.46 angstroms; 28.4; 45.1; 36.3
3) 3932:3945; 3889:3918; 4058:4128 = 4.98 angstroms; 32.6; 44.8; 34.8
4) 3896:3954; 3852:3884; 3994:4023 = 7.69 angstroms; 26.5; 47.1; 34.8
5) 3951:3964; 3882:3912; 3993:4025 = 1.94 angstroms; 30.4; 47.3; 39.5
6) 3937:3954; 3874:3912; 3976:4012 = 2.32 angstroms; 29.7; 42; 36.1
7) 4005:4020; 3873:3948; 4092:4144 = -4.32 angstroms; 28.4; 44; 36.1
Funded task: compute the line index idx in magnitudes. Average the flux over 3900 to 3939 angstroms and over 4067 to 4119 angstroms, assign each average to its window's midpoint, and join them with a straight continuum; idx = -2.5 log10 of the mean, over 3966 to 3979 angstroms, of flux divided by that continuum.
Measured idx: 0.40 mag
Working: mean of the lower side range 28.9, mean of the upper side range 44.8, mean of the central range 23.5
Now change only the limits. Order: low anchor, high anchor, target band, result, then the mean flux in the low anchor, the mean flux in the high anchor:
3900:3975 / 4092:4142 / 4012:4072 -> -0.246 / 28.8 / 44.1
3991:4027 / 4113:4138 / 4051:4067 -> 0.044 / 47.3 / 45.9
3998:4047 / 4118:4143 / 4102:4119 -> 0.054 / 47.5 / 45.2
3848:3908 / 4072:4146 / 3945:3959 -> -0.110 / 27.2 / 44.9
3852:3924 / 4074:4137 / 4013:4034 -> -0.247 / 29.6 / 44.9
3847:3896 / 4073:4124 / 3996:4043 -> -0.227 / 26.3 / 44.8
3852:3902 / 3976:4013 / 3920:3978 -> 0.317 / 26.6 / 42.1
